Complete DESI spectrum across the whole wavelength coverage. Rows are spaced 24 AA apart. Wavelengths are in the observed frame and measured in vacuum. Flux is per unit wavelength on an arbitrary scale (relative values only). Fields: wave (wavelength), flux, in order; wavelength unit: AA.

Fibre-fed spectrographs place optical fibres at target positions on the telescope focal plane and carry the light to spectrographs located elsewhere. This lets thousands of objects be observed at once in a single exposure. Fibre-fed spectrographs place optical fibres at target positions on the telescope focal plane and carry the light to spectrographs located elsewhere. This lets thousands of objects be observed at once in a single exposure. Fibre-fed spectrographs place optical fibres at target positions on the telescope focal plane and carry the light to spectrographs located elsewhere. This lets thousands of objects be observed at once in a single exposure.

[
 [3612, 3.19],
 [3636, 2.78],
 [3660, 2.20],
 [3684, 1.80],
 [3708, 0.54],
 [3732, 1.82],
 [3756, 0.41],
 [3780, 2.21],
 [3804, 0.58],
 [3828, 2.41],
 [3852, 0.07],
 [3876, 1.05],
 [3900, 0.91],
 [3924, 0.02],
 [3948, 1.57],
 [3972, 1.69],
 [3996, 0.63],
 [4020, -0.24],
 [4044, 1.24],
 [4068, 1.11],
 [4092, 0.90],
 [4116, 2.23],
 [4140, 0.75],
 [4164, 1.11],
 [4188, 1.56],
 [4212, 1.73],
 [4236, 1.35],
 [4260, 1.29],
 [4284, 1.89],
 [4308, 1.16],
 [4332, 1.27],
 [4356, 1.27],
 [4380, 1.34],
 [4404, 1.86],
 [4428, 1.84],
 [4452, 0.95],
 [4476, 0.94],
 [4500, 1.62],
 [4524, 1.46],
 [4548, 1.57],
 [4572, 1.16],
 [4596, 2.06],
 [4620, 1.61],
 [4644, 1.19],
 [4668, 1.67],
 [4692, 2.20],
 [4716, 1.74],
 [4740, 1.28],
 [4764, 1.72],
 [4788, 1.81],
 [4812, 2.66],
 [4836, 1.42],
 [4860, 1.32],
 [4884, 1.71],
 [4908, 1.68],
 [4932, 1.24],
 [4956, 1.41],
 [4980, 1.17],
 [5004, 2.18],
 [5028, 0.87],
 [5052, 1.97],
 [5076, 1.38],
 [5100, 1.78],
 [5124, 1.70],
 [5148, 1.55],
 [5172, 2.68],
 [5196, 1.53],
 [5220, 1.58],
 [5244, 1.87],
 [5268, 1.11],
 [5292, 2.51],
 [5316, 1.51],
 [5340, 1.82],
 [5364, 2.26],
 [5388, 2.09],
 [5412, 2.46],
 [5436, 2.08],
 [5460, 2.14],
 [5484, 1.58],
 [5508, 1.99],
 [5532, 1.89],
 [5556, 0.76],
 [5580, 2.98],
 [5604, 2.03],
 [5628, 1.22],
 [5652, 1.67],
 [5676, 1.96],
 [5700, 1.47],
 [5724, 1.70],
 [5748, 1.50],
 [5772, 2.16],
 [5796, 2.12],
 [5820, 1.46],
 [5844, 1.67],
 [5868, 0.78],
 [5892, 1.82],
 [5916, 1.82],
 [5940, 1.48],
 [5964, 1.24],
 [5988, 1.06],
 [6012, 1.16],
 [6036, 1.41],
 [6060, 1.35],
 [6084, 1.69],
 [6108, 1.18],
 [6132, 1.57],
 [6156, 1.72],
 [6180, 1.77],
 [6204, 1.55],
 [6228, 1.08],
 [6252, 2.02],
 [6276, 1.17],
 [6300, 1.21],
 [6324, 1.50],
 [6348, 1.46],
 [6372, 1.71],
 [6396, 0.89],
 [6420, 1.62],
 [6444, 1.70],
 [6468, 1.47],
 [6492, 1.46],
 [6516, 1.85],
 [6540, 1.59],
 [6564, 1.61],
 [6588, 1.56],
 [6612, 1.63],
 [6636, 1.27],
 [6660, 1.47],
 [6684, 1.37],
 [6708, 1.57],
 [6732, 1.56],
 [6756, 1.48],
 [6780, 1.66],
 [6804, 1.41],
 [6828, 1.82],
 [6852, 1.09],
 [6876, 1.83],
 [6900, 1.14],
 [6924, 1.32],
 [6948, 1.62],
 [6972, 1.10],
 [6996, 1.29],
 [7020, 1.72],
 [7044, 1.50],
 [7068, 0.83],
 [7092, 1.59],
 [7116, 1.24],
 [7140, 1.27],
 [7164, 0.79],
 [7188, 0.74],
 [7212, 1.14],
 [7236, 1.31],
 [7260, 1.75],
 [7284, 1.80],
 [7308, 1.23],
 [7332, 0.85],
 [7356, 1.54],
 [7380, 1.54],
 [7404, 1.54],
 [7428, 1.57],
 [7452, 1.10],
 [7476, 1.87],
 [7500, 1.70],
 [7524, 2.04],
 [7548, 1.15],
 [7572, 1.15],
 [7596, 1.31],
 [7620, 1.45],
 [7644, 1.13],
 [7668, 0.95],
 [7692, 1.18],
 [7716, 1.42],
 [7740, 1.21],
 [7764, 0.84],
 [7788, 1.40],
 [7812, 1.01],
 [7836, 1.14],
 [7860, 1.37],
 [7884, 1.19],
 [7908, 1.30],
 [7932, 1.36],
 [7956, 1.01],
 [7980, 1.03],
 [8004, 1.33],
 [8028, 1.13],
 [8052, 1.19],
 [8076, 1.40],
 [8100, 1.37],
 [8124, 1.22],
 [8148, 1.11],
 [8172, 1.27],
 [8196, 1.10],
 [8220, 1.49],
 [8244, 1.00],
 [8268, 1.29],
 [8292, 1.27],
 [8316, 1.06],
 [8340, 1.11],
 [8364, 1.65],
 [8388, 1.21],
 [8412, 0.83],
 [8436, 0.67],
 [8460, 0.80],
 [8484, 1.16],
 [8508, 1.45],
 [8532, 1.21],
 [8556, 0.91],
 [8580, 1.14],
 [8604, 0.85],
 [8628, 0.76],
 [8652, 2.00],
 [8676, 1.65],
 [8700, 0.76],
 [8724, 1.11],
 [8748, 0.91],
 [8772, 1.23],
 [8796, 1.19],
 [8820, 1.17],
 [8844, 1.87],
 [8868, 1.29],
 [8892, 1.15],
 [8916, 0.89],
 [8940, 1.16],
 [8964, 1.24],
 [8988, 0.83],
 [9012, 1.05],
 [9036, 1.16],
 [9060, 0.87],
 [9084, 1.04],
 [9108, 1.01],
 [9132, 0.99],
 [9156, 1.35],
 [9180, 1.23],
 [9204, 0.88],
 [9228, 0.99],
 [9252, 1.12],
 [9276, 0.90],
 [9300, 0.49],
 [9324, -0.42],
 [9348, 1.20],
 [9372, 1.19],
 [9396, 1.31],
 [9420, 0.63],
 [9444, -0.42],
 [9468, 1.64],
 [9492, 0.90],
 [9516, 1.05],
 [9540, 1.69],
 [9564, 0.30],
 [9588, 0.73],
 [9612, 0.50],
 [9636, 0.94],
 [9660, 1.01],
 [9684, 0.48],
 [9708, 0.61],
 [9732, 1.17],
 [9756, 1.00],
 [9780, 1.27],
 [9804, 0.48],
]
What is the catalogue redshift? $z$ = 0.145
